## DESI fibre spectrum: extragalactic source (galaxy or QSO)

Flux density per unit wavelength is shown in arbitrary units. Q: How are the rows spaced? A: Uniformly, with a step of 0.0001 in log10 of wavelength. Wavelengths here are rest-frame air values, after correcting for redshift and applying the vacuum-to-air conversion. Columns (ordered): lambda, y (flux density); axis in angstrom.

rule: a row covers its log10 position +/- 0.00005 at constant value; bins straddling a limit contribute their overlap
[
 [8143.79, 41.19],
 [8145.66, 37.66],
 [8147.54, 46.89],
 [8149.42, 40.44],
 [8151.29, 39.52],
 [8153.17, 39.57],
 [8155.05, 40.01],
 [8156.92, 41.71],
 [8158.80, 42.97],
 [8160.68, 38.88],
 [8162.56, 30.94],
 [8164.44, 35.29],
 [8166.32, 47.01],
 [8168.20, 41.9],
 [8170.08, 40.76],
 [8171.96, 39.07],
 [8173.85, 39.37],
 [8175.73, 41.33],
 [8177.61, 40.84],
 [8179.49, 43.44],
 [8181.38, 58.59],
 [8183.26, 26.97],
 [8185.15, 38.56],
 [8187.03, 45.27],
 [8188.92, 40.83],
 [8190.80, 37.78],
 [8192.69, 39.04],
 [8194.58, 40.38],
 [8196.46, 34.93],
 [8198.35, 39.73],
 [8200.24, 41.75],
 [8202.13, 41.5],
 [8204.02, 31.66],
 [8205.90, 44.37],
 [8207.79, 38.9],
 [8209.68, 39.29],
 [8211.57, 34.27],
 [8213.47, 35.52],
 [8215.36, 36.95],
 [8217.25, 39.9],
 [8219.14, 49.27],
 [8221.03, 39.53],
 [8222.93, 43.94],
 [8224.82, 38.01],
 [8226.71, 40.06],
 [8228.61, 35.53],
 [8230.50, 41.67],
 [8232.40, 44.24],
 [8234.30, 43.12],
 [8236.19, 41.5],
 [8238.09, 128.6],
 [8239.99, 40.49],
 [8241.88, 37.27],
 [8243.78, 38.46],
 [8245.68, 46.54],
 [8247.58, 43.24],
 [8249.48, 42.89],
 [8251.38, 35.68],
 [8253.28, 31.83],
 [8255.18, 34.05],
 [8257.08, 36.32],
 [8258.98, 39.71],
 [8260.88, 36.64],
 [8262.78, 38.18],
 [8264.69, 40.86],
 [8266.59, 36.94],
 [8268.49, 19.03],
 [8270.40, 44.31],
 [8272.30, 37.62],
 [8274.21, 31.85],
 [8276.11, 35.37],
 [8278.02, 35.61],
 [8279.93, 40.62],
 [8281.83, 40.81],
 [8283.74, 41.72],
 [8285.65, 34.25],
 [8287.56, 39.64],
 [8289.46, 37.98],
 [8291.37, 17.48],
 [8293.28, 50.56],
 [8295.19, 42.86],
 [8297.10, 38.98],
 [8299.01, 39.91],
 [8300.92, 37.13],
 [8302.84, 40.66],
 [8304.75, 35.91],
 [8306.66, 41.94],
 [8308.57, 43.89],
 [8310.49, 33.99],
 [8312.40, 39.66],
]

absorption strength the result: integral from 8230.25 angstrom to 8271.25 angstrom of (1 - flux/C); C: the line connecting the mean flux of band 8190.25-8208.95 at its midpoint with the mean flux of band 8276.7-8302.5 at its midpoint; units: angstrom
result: -4.4 angstrom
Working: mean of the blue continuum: 39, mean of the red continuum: 38.3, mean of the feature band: 42.8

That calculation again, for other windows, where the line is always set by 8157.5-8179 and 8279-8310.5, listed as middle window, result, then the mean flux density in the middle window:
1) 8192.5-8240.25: -4.6 angstrom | 43.4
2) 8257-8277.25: 1.6 angstrom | 36.1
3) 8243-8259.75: 0.2 angstrom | 38.7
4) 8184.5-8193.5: -0.1 angstrom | 40.4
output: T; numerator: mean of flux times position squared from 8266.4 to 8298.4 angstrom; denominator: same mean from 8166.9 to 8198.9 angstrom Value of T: 0.93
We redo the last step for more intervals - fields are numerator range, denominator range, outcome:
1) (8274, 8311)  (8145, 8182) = 0.96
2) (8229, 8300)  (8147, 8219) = 1.04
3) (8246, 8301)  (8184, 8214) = 0.98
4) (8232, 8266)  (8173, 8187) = 1.08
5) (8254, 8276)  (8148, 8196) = 0.91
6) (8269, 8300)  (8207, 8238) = 0.90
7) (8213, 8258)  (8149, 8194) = 1.10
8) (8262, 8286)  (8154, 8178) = 0.94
